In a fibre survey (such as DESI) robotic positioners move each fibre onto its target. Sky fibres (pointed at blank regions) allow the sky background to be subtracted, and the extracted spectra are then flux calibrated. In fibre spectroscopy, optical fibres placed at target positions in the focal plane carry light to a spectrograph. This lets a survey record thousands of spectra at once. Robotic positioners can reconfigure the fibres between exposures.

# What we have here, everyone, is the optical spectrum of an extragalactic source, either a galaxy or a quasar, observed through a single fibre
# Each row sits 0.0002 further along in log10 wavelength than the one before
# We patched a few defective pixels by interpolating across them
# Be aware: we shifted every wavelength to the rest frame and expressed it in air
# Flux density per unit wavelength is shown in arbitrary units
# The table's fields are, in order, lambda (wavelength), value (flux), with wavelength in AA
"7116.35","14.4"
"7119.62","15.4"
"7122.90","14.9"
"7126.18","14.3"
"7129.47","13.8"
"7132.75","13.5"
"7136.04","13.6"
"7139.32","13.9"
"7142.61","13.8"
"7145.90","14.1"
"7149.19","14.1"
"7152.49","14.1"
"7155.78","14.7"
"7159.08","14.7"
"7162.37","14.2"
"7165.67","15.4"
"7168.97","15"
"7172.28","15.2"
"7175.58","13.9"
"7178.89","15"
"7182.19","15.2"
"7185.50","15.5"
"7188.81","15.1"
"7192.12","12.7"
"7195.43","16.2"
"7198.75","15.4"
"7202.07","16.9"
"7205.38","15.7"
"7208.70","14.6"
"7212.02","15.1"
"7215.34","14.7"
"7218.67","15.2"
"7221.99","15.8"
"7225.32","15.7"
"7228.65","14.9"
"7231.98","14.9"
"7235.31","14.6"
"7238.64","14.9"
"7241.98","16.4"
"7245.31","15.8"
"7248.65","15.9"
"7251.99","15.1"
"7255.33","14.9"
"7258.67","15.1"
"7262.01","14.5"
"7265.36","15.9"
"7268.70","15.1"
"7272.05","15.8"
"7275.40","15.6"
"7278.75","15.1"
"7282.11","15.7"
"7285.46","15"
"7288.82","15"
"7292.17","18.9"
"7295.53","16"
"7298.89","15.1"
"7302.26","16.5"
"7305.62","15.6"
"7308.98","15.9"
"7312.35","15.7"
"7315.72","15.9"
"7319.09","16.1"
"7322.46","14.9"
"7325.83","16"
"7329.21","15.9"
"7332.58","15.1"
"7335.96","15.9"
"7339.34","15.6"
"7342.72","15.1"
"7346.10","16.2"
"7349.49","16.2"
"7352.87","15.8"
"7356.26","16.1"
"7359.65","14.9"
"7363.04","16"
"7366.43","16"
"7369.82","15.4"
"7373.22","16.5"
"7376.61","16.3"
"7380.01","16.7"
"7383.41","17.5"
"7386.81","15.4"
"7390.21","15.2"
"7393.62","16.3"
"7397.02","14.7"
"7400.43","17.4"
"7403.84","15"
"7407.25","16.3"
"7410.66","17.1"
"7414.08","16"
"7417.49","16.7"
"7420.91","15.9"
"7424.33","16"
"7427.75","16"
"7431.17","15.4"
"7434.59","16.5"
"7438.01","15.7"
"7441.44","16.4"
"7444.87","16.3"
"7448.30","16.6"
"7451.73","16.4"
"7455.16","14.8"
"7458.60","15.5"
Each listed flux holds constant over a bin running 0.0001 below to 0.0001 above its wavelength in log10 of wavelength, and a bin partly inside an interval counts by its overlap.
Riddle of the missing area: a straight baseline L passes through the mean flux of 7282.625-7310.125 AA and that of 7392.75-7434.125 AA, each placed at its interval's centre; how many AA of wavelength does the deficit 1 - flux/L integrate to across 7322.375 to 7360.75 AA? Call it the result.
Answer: 0.8 AA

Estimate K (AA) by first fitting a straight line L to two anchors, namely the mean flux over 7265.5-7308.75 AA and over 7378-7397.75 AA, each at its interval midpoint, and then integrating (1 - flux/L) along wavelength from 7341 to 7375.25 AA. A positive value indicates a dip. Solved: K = 0.3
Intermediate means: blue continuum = 15.8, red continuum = 16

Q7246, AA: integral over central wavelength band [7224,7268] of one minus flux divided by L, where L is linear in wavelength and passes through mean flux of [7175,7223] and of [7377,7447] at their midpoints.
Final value 0.3 AA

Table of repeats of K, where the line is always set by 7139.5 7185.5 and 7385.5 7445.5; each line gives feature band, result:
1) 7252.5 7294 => -0.90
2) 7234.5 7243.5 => -0.20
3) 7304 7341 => -0.49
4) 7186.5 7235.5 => -1.10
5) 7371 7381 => -0.40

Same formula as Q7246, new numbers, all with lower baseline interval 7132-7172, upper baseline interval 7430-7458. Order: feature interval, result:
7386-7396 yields 0.07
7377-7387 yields -0.66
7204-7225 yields -0.77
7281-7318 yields -1.90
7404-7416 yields -0.36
